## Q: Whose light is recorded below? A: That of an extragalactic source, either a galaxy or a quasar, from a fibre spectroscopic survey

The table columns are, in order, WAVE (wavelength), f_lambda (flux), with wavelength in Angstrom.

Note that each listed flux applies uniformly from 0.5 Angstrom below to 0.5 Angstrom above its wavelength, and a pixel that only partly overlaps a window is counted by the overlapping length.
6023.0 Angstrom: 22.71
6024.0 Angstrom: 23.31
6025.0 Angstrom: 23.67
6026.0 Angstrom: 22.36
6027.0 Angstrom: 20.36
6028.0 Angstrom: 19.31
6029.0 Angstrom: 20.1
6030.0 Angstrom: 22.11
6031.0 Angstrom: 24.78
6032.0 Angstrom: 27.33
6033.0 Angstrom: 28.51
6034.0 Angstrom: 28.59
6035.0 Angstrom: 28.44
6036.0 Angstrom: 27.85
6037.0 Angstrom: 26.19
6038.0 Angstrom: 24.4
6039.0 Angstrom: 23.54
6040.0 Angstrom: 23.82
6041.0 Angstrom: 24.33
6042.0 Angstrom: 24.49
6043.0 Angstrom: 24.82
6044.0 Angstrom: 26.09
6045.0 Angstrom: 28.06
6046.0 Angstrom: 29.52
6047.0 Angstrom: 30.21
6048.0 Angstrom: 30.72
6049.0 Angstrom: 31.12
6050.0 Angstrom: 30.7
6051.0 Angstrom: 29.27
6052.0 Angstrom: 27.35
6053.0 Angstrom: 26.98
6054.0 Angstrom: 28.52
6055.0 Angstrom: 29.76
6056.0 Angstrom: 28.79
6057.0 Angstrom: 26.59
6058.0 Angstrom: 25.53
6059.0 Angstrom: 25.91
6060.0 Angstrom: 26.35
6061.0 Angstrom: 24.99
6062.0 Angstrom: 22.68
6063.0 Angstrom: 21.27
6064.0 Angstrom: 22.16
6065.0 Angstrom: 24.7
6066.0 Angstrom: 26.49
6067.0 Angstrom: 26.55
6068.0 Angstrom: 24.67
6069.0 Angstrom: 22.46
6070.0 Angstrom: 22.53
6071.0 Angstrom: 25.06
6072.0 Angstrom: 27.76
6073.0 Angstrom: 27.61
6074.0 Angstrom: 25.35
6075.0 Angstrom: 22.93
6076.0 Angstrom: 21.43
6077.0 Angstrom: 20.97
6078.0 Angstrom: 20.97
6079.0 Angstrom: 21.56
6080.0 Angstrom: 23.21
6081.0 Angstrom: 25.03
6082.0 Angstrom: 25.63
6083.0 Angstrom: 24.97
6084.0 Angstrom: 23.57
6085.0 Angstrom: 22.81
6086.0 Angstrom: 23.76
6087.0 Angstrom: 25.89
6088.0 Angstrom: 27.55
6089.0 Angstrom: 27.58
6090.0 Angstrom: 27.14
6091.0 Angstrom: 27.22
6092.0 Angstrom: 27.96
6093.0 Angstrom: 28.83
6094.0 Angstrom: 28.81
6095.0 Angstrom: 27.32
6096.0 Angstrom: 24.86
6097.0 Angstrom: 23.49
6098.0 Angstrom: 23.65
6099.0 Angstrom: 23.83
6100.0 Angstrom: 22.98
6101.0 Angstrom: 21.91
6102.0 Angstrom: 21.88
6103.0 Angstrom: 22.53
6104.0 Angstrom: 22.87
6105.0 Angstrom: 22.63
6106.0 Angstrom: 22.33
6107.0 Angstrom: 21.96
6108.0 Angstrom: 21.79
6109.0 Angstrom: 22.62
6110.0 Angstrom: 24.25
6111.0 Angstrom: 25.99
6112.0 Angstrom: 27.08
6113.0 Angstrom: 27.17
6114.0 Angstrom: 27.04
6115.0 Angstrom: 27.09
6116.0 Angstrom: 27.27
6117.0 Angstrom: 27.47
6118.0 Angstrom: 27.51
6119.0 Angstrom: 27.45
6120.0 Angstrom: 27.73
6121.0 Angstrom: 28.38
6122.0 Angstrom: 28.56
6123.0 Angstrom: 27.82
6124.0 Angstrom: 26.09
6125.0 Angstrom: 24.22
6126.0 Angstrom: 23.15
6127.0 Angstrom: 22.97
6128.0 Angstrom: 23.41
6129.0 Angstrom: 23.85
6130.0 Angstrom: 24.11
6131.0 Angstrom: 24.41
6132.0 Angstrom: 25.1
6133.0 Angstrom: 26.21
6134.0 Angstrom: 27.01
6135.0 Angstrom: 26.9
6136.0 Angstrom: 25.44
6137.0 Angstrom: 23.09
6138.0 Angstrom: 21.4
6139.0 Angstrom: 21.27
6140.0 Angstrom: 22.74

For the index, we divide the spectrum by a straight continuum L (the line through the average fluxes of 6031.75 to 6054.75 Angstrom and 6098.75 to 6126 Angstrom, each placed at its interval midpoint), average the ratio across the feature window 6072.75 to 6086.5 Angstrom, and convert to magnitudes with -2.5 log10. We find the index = 0.12 mag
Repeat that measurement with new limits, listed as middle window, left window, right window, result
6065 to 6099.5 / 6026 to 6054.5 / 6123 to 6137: 0.03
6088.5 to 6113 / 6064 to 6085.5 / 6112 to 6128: 0.03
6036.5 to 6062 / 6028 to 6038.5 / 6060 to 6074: -0.08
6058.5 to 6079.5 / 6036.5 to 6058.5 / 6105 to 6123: 0.12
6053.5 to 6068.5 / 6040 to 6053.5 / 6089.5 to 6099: 0.07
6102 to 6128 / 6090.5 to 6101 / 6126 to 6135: -0.01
